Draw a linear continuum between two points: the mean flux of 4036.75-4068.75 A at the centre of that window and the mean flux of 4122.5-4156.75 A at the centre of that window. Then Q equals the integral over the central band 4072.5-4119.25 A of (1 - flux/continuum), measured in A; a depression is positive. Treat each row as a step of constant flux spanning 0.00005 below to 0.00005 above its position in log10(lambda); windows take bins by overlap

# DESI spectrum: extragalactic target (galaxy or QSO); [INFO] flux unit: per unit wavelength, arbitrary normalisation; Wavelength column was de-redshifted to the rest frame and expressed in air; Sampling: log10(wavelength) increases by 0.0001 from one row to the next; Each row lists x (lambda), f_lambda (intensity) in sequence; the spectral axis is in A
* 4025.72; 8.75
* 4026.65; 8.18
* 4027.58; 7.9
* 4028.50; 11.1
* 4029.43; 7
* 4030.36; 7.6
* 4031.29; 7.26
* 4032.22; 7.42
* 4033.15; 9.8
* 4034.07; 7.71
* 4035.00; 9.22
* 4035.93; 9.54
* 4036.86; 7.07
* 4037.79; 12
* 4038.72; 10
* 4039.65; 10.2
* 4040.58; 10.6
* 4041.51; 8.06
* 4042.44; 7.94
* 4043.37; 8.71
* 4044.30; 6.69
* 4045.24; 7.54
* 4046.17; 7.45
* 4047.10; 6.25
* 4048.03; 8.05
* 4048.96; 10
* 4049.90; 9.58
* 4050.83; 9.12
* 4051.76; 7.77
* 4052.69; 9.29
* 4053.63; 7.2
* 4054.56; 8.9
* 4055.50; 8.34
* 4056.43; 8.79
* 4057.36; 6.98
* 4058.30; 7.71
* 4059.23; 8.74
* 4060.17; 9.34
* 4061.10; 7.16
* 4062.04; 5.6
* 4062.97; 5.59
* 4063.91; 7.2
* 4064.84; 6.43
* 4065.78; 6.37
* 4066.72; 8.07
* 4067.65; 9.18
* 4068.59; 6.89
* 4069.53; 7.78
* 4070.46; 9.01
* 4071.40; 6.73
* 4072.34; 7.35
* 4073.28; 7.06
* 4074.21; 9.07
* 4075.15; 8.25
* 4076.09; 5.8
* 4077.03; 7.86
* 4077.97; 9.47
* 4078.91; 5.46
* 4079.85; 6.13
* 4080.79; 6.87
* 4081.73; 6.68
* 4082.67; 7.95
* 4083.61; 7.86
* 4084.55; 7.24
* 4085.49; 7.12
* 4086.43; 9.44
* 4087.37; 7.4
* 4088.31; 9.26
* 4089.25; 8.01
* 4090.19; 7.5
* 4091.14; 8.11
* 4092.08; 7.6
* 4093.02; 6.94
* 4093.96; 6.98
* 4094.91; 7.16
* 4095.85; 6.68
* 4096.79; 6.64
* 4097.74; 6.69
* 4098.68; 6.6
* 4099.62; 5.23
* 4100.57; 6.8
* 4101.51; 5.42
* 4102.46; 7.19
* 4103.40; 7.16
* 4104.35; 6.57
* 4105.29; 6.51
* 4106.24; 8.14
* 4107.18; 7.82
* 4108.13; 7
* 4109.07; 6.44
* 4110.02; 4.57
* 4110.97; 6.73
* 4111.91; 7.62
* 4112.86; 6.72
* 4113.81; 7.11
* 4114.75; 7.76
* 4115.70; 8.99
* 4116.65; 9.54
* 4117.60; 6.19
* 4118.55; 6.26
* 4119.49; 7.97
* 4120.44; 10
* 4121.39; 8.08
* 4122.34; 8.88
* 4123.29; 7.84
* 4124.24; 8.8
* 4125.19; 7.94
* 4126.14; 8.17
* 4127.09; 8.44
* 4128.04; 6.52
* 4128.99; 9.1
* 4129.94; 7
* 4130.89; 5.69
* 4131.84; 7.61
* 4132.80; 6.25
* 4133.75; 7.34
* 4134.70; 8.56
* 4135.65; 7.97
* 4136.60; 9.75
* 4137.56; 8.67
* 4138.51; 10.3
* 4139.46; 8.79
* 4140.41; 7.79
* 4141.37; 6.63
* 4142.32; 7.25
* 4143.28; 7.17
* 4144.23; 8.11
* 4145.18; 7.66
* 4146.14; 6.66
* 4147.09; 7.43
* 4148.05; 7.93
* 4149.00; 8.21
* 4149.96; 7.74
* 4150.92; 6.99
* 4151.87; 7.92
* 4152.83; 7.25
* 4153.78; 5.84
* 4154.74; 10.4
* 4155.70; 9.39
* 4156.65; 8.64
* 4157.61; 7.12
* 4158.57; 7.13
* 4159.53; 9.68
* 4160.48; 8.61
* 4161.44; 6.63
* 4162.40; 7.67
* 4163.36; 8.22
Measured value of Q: 4.7 A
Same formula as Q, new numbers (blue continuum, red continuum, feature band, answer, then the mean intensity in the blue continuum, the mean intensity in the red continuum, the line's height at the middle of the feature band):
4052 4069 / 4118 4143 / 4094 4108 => 1.91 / 7.66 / 7.97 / 7.84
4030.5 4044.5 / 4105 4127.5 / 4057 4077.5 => 2.25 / 8.83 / 7.65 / 8.39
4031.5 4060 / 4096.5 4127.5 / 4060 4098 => 2.54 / 8.55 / 7.33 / 7.94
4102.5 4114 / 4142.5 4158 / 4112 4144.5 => -2.74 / 6.87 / 7.77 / 7.3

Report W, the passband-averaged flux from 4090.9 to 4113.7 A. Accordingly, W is 6.8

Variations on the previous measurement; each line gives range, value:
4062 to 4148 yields 7.47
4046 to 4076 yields 7.83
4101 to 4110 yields 6.8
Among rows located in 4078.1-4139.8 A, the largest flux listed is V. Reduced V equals 10.3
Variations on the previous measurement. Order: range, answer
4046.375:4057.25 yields 10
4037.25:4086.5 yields 12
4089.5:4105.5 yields 8.11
